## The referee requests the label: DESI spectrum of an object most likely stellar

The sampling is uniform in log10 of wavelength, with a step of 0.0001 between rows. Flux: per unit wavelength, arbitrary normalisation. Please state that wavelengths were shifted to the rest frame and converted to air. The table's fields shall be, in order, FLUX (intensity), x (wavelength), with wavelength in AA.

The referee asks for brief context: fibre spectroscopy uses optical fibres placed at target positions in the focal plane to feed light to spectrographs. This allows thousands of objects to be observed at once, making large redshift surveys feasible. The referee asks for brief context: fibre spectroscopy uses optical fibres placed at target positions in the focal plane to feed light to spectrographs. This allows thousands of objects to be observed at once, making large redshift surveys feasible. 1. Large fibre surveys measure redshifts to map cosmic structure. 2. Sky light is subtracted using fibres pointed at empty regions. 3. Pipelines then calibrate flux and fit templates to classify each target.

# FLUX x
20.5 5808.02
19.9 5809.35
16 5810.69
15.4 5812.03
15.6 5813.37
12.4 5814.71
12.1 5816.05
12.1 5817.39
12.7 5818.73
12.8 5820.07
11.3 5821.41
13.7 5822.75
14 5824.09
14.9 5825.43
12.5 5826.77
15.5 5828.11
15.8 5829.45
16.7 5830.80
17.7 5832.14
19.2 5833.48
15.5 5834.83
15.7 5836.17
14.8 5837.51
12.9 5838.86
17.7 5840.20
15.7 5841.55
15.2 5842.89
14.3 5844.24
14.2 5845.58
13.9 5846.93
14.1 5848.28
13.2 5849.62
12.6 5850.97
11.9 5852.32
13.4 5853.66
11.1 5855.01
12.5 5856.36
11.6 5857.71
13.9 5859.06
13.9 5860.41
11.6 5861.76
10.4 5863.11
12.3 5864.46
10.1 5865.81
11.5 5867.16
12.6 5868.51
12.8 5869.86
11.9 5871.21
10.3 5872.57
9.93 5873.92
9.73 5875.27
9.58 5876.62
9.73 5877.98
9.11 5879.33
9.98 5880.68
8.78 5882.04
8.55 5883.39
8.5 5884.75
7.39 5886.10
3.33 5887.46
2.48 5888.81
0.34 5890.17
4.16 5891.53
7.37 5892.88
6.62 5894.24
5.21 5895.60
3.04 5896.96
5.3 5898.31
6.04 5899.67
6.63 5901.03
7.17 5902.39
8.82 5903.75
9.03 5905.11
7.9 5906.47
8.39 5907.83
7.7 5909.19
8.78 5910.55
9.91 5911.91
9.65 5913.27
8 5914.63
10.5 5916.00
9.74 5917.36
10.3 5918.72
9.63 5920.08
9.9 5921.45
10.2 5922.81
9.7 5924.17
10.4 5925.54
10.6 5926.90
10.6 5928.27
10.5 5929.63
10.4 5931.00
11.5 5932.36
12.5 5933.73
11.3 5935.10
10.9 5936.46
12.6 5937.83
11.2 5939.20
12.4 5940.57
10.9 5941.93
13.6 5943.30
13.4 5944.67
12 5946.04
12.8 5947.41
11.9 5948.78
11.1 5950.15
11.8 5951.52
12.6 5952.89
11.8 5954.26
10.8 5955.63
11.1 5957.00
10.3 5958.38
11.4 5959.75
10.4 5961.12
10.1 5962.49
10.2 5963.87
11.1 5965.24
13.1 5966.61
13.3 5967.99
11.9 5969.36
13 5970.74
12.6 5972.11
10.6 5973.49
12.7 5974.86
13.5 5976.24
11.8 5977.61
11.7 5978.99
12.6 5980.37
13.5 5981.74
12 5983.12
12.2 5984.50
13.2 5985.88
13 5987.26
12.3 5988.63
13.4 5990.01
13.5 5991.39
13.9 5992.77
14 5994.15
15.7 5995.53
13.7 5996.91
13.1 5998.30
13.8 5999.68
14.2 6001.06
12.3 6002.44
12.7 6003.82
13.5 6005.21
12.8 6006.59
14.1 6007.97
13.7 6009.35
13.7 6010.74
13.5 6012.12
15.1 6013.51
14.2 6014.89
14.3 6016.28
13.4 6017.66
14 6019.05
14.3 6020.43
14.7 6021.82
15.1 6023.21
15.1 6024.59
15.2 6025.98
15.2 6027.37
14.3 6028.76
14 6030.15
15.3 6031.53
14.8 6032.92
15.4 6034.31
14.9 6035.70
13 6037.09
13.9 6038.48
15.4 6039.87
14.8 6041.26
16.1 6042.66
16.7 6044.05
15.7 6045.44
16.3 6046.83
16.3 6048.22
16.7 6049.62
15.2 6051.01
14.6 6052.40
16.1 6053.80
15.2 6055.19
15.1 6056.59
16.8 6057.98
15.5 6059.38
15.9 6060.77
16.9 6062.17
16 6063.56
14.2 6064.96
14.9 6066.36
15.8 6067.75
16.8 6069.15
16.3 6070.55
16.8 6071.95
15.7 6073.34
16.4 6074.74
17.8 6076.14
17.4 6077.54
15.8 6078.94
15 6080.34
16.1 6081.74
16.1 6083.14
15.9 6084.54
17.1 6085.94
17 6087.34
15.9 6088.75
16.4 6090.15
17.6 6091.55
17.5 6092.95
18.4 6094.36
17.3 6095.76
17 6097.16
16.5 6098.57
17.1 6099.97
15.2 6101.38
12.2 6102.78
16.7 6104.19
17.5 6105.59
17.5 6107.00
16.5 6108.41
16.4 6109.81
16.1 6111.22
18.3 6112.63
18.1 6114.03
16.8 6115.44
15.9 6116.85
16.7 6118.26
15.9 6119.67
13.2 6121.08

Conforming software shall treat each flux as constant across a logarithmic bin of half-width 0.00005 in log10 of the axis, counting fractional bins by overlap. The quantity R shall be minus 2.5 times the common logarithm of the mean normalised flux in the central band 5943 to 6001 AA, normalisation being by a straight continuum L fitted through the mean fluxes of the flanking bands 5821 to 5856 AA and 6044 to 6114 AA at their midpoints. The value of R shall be 0.24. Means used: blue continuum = 14.5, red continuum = 16.3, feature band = 12.4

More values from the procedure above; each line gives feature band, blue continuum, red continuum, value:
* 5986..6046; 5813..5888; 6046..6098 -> 0.08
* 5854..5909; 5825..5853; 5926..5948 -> 0.48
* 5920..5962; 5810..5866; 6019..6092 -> 0.29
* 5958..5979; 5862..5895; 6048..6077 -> 0.04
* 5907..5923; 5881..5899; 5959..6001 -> -0.24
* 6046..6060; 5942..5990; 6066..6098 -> -0.02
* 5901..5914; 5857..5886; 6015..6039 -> 0.34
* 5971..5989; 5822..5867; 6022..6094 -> 0.21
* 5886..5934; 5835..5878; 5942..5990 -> 0.47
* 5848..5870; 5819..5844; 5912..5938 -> 0.12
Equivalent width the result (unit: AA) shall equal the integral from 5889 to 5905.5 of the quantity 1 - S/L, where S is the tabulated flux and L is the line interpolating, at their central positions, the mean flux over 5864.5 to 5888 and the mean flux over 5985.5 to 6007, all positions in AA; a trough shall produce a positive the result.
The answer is 7.55 AA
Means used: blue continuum 9.74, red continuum 13.5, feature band 5.65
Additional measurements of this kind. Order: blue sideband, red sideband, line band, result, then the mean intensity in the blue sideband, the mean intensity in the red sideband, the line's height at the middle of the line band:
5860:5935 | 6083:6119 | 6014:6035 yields -1.3 AA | 8.93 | 16.7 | 13.8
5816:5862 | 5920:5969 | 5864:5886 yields 4.9 AA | 14.1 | 11.4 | 13.1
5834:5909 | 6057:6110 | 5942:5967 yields 2.0 AA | 10.3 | 16.4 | 12.6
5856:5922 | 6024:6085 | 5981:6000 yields -0.6 AA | 8.8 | 15.6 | 13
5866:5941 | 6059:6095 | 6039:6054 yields -0.7 AA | 8.93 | 16.4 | 15.1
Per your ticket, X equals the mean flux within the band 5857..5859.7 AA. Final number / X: 12.7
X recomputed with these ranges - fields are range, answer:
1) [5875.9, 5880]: 9.48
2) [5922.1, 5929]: 10.3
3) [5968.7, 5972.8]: 12.5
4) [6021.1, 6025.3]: 15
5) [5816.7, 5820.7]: 12.5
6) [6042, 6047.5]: 16.2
